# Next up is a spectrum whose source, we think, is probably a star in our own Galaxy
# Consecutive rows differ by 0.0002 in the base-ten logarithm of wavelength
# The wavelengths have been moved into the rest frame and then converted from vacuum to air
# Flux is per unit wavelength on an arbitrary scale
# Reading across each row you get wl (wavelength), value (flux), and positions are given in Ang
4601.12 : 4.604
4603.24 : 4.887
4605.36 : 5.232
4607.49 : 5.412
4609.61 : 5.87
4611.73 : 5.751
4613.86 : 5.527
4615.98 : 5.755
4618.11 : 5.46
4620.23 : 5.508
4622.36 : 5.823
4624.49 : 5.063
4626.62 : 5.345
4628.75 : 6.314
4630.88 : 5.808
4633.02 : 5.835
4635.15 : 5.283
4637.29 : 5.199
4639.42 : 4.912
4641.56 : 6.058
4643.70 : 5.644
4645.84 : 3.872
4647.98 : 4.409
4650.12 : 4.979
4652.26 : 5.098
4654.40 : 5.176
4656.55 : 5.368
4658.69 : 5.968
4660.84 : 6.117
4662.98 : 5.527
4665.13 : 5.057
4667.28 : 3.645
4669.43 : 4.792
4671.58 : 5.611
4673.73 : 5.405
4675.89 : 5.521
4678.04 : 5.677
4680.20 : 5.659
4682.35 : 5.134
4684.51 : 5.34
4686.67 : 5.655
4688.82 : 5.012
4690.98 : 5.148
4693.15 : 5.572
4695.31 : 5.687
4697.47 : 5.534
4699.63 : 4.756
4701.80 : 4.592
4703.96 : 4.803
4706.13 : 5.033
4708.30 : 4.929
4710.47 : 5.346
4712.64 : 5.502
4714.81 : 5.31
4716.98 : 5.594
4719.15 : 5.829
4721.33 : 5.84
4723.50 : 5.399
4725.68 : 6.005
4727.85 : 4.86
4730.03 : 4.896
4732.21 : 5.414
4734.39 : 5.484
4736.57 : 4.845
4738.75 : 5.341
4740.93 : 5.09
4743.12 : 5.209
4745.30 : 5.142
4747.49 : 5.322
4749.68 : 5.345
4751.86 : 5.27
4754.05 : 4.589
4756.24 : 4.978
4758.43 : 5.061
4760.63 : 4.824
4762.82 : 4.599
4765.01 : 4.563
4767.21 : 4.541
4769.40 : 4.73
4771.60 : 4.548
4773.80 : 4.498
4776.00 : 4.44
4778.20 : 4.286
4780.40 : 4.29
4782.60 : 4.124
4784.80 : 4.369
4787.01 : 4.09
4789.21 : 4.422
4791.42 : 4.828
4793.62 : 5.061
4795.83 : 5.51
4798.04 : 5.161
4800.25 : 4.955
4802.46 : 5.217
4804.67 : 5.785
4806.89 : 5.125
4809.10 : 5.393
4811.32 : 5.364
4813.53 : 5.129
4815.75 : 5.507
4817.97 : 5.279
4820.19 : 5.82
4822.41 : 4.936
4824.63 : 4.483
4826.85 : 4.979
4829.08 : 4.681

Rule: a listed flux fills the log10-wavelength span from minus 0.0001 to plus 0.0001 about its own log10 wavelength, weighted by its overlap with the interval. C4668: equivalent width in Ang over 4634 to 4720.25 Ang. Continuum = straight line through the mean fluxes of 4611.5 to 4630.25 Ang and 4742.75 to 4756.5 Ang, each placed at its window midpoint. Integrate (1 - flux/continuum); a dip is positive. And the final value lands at 2.5 Ang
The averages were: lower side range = 5.62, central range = 5.24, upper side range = 5.13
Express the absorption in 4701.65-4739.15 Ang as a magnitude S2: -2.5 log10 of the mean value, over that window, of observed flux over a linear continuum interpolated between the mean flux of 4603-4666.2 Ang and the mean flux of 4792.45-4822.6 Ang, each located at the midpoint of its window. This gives 0.01 mag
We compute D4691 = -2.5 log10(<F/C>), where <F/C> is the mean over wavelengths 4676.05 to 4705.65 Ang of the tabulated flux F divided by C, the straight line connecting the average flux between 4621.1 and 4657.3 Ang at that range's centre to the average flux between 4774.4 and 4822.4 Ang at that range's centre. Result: -0.02 mag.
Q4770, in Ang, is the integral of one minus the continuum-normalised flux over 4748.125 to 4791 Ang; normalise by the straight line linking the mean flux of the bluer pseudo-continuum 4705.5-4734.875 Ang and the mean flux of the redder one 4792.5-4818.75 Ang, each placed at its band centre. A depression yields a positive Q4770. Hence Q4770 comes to 5.7 Ang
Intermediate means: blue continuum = 5.39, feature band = 4.62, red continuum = 5.29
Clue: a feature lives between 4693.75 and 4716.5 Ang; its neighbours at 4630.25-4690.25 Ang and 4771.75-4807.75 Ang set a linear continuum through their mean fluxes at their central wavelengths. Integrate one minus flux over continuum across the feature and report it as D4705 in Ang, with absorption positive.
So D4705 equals -0.3 Ang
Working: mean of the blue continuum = 5.27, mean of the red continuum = 4.75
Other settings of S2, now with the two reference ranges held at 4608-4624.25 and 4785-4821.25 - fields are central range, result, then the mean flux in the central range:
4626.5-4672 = 0.06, 5.27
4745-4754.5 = 0.02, 5.17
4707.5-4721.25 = -0.02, 5.46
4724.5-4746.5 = 0.02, 5.23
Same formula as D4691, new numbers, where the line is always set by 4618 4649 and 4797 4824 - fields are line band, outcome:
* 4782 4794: 0.19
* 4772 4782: 0.21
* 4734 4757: 0.04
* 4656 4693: 0.00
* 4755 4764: 0.10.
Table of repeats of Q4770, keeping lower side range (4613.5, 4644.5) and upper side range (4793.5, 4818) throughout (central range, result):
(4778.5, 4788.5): 2.1 Ang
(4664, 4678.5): 1.1 Ang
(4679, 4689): 0.2 Ang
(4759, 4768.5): 1.3 Ang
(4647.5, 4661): 0.6 Ang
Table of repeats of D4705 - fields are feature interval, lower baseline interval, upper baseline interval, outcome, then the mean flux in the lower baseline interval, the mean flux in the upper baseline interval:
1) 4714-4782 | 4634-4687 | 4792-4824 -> 3.1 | 5.24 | 5.28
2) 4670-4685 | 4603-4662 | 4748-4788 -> -0.9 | 5.42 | 4.63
